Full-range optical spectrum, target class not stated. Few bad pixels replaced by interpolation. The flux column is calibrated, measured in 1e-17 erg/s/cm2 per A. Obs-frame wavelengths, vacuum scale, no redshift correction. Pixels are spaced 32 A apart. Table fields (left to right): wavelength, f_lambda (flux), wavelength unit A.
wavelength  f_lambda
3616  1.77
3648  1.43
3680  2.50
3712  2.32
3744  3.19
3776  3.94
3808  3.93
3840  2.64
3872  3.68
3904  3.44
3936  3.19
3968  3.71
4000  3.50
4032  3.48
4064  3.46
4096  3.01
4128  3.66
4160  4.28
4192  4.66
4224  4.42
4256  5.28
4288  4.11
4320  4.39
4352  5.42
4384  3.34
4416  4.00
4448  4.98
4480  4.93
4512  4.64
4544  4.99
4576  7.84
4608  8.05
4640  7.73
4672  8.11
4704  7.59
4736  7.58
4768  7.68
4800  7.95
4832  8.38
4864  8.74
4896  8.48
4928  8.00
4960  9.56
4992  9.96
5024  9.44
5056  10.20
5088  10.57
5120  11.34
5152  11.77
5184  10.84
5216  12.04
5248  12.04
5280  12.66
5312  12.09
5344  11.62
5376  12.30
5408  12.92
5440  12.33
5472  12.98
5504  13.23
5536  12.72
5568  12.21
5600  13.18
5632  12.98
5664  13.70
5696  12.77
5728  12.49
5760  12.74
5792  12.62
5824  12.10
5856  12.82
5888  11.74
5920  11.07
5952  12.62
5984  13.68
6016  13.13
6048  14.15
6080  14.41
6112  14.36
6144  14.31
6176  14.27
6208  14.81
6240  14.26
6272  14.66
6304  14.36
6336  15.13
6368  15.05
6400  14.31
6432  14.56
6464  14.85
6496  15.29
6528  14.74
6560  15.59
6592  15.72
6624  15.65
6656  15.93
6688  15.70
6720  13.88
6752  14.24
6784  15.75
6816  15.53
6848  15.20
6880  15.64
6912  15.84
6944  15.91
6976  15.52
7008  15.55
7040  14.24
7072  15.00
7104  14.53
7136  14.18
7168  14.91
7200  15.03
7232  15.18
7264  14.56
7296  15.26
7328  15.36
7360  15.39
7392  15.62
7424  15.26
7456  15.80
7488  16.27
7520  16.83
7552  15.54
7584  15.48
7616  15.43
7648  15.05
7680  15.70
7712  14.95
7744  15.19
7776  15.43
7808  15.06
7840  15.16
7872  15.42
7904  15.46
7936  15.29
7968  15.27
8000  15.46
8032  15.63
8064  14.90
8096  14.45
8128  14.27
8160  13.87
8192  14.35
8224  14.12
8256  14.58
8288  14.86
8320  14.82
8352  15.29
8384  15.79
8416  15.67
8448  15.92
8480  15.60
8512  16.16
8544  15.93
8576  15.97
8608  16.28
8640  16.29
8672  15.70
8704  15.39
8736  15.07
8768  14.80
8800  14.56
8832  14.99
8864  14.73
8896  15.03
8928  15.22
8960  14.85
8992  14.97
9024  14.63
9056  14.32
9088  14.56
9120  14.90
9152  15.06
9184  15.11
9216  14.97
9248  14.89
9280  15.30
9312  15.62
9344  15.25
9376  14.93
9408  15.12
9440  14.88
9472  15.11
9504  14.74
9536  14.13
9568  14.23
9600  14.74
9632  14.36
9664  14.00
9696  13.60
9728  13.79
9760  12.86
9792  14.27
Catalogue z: 0.142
